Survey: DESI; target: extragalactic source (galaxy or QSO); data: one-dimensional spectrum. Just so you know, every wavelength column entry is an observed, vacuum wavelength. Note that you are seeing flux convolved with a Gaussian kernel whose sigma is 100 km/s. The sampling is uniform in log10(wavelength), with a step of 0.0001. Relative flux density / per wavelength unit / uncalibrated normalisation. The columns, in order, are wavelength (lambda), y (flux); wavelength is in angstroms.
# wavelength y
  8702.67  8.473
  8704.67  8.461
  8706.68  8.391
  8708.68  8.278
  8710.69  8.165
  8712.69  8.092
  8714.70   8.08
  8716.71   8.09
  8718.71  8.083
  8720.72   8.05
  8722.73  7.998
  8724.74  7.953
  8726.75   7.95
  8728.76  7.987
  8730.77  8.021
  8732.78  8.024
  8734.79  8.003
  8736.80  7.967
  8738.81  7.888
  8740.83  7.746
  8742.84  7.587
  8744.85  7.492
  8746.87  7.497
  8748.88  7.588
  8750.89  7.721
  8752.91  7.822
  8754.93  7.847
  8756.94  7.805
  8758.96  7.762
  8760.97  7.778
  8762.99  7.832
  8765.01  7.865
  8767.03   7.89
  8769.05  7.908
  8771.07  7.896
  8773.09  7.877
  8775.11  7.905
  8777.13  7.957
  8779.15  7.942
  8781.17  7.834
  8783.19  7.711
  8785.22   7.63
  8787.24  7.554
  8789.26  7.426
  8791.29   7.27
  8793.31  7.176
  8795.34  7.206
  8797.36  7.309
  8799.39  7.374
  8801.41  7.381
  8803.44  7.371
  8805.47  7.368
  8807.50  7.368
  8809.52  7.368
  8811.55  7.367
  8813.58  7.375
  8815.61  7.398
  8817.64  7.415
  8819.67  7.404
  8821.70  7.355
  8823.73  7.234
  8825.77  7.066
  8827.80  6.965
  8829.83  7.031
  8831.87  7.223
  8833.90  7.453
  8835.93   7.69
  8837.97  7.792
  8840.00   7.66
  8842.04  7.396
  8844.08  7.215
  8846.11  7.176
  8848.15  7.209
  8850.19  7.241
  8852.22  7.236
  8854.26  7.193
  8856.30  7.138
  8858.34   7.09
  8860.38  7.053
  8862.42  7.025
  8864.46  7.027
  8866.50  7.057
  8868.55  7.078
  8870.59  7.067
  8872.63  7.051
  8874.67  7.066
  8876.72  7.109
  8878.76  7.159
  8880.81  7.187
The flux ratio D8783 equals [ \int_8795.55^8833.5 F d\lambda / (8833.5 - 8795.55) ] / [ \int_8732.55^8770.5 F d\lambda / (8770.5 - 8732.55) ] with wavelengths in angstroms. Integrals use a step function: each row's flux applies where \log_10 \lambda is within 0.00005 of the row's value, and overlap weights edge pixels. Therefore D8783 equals 0.94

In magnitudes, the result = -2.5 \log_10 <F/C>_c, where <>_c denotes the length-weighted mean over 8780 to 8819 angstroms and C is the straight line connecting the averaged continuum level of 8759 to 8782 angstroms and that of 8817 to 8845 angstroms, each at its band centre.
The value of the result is 0.03 mag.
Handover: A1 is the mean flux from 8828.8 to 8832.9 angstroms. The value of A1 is 7.13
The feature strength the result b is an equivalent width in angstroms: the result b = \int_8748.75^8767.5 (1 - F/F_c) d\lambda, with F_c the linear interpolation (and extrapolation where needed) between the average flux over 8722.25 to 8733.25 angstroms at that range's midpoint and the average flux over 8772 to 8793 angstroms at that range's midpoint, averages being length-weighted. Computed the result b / 0.06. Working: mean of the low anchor 7.99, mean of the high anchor 7.69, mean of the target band 7.8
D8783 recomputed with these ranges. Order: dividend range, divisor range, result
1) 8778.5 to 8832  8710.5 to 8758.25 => 0.93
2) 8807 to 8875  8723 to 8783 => 0.92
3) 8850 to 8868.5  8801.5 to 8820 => 0.96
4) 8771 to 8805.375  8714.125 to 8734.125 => 0.94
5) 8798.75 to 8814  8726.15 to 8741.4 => 0.93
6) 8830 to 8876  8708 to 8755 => 0.91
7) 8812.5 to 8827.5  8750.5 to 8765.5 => 0.94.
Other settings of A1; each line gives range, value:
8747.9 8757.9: 7.76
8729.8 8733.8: 8.03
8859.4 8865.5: 7.04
